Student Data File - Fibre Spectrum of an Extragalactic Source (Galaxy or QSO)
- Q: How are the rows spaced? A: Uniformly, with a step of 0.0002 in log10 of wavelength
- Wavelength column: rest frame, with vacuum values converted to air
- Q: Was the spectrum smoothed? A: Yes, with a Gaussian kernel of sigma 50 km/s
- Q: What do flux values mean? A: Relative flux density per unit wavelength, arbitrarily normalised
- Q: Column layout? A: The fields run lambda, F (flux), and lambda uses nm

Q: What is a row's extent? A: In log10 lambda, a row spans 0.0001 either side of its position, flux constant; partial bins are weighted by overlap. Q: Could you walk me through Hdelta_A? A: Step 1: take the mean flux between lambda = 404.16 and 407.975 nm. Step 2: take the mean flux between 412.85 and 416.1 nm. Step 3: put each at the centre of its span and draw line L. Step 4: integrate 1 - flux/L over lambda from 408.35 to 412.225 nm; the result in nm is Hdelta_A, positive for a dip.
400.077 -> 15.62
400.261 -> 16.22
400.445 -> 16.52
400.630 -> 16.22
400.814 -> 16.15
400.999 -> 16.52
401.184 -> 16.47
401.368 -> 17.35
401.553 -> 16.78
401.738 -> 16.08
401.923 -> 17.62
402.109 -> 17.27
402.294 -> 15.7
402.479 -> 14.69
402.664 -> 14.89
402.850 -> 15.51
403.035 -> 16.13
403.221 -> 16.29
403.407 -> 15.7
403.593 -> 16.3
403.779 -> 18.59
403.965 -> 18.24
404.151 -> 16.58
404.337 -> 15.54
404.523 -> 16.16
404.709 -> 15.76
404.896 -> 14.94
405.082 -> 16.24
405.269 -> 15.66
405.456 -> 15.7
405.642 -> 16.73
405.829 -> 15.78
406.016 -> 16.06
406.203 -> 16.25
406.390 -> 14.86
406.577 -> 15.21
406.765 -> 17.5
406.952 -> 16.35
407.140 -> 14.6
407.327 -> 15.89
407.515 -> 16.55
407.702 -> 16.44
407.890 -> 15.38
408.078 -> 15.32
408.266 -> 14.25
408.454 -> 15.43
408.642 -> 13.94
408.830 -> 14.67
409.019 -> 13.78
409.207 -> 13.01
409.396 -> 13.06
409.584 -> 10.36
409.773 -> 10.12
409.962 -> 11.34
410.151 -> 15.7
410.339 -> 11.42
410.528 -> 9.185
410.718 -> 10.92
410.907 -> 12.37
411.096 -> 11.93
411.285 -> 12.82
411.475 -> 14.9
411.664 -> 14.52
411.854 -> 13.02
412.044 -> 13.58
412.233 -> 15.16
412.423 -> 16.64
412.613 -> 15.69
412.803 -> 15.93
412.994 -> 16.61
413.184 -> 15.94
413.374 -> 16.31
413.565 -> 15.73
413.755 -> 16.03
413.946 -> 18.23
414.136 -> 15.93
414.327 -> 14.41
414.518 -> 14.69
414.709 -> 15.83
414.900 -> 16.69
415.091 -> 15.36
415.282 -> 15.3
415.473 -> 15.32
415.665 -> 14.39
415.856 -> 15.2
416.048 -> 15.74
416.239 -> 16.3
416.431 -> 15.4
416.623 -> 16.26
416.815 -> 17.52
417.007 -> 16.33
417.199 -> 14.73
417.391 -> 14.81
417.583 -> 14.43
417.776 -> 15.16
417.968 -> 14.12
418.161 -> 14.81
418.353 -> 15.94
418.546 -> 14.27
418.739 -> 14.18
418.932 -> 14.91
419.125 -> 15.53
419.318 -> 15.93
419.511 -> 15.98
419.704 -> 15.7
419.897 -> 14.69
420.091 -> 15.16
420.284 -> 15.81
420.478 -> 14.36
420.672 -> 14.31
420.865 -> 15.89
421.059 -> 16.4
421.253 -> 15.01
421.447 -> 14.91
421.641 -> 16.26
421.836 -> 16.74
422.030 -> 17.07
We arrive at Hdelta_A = 0.726 nm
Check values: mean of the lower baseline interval 15.9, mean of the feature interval 12.9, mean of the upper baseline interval 15.7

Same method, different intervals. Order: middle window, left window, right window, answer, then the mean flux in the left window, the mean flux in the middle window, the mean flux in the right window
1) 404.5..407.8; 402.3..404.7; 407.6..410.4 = -0.21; 16.2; 15.9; 13.7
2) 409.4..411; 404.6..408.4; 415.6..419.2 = 0.42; 15.8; 11.5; 15.3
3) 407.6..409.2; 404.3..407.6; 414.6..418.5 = 0.10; 15.9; 14.8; 15.5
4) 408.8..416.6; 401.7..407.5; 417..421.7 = 0.58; 16.1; 14.4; 15.2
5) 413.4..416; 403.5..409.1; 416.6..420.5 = -0.03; 15.8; 15.6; 15.3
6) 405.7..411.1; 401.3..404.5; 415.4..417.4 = 0.68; 16.4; 14.1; 15.7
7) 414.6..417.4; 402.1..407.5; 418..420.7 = -0.07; 16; 15.7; 15.1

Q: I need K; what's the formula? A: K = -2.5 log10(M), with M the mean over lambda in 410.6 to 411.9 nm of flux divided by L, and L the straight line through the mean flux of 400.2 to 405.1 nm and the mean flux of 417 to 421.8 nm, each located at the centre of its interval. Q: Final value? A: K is 0.22 mag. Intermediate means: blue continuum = 16.3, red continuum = 15.2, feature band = 12.9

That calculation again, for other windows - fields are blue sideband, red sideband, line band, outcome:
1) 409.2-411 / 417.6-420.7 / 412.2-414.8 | -0.23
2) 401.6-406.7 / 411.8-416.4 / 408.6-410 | 0.26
